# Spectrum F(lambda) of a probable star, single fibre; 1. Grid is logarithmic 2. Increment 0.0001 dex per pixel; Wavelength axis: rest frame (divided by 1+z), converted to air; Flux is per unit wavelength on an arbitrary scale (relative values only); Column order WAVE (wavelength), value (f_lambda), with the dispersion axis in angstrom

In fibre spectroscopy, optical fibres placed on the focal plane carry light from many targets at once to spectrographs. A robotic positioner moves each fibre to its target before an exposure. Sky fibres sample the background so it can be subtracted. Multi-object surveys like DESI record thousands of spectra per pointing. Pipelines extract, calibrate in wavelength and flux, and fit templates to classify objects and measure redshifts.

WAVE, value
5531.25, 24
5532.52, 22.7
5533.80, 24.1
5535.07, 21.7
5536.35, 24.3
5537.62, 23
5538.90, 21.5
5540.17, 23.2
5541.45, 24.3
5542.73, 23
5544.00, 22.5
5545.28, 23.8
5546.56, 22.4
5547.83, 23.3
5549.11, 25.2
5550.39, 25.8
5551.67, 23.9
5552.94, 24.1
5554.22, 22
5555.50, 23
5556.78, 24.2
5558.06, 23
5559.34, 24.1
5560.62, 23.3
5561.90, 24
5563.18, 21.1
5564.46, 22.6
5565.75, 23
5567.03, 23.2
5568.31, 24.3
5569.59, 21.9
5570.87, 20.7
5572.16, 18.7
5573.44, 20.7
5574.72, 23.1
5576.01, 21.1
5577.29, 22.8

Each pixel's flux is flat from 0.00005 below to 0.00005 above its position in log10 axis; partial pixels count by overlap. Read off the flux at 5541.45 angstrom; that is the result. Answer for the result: 24.3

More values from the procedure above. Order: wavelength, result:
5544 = 22.5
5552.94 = 24.1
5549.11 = 25.2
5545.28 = 23.8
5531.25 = 24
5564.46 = 22.6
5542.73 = 23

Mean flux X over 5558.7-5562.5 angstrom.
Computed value 23.8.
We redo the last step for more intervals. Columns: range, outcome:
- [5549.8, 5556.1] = 23.8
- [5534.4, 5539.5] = 22.6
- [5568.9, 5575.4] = 21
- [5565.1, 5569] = 23.5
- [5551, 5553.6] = 24.1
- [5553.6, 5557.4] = 23.1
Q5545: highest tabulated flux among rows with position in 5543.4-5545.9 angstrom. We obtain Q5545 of 23.8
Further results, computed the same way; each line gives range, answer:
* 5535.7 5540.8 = 24.3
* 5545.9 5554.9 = 25.8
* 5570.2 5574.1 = 20.7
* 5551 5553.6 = 24.1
